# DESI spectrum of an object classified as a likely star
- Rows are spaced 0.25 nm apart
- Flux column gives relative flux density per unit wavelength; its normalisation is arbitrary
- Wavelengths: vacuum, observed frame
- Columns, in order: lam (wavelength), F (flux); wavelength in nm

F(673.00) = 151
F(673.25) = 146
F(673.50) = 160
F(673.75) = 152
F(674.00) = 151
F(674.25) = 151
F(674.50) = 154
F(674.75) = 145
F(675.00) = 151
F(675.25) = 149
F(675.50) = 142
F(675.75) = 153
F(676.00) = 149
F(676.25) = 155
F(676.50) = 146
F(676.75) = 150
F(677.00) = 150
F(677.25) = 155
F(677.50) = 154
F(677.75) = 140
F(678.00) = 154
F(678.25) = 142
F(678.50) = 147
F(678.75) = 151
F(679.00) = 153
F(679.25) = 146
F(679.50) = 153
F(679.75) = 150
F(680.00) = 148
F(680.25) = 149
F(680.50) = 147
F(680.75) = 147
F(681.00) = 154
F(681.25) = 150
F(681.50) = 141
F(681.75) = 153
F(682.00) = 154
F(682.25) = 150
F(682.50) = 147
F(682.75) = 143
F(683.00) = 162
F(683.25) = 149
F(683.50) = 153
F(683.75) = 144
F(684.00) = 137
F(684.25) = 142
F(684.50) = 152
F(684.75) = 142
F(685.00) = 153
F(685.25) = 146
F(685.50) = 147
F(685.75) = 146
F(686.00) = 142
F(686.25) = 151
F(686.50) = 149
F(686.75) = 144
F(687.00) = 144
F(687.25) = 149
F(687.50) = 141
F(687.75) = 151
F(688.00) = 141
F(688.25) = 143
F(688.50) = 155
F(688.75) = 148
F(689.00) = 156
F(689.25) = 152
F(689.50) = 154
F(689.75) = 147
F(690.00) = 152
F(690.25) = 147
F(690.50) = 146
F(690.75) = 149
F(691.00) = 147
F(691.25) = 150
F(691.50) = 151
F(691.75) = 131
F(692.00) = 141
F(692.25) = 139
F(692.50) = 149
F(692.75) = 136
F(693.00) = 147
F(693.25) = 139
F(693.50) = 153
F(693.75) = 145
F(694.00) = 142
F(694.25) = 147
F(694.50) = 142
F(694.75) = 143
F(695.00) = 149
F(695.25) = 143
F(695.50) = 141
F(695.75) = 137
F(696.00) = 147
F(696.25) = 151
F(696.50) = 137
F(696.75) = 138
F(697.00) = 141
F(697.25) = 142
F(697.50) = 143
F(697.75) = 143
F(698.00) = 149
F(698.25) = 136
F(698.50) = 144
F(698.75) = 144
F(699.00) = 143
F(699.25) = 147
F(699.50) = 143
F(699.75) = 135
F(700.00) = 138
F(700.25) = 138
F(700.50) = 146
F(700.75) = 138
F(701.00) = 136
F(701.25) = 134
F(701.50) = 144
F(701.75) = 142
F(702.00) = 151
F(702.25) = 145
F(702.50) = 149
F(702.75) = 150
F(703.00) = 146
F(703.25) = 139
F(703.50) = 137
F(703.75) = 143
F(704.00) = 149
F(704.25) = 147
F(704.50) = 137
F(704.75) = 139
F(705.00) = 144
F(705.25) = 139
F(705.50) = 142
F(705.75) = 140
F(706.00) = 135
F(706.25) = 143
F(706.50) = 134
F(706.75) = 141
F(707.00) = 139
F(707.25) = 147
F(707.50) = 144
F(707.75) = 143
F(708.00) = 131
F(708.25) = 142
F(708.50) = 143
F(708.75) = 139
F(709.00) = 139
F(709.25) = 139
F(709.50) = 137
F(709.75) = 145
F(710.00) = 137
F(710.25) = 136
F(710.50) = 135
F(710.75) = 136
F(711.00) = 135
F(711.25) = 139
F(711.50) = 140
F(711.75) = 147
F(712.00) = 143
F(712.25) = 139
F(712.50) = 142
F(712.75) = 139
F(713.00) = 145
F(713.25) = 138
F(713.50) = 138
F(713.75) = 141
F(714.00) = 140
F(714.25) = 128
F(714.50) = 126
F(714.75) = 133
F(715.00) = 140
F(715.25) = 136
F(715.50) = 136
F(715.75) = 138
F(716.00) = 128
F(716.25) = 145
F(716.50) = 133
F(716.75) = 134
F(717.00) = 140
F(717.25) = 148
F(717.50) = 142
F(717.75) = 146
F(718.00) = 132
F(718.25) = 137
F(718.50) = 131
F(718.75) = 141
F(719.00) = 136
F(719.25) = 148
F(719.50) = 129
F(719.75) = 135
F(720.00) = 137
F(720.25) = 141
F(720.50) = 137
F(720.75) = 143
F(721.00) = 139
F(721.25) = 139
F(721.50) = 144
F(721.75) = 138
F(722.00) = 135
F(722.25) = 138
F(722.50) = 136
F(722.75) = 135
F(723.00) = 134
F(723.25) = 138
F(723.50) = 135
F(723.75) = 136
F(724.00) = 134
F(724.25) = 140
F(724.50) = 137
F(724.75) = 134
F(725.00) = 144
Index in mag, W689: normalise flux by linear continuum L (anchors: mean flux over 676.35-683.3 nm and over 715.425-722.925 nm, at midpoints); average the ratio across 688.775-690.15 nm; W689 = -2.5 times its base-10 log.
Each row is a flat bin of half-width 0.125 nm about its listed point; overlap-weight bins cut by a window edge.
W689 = -0.04 mag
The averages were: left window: 149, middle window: 152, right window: 138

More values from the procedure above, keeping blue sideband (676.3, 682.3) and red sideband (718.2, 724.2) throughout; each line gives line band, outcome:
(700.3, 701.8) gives 0.03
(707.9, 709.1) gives 0.02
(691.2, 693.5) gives 0.02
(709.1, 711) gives 0.02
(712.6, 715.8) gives 0.02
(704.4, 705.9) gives 0.01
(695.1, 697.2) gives 0.02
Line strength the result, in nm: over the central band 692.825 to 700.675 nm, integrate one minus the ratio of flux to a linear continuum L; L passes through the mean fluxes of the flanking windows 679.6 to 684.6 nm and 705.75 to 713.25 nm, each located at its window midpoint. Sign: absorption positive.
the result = 0.05 nm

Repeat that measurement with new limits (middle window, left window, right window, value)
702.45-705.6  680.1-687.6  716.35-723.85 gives -0.018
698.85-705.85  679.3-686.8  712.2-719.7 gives -0.011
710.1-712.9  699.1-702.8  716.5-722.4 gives 0.019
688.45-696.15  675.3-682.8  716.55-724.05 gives -0.018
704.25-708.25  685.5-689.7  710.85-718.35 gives 0.030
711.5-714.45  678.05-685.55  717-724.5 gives 0.011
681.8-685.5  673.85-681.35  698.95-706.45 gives -0.013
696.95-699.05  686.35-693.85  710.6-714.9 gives 0.012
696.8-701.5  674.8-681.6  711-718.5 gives 0.056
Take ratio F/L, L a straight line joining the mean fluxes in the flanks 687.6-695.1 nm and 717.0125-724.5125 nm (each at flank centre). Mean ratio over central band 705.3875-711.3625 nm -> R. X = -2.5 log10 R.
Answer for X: 0.02 mag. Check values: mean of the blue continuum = 146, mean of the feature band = 139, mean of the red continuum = 138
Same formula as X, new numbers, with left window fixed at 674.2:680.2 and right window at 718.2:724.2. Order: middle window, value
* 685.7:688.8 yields 0.00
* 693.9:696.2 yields 0.01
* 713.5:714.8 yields 0.04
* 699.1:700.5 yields 0.02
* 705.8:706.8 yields 0.03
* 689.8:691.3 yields -0.02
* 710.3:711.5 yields 0.03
